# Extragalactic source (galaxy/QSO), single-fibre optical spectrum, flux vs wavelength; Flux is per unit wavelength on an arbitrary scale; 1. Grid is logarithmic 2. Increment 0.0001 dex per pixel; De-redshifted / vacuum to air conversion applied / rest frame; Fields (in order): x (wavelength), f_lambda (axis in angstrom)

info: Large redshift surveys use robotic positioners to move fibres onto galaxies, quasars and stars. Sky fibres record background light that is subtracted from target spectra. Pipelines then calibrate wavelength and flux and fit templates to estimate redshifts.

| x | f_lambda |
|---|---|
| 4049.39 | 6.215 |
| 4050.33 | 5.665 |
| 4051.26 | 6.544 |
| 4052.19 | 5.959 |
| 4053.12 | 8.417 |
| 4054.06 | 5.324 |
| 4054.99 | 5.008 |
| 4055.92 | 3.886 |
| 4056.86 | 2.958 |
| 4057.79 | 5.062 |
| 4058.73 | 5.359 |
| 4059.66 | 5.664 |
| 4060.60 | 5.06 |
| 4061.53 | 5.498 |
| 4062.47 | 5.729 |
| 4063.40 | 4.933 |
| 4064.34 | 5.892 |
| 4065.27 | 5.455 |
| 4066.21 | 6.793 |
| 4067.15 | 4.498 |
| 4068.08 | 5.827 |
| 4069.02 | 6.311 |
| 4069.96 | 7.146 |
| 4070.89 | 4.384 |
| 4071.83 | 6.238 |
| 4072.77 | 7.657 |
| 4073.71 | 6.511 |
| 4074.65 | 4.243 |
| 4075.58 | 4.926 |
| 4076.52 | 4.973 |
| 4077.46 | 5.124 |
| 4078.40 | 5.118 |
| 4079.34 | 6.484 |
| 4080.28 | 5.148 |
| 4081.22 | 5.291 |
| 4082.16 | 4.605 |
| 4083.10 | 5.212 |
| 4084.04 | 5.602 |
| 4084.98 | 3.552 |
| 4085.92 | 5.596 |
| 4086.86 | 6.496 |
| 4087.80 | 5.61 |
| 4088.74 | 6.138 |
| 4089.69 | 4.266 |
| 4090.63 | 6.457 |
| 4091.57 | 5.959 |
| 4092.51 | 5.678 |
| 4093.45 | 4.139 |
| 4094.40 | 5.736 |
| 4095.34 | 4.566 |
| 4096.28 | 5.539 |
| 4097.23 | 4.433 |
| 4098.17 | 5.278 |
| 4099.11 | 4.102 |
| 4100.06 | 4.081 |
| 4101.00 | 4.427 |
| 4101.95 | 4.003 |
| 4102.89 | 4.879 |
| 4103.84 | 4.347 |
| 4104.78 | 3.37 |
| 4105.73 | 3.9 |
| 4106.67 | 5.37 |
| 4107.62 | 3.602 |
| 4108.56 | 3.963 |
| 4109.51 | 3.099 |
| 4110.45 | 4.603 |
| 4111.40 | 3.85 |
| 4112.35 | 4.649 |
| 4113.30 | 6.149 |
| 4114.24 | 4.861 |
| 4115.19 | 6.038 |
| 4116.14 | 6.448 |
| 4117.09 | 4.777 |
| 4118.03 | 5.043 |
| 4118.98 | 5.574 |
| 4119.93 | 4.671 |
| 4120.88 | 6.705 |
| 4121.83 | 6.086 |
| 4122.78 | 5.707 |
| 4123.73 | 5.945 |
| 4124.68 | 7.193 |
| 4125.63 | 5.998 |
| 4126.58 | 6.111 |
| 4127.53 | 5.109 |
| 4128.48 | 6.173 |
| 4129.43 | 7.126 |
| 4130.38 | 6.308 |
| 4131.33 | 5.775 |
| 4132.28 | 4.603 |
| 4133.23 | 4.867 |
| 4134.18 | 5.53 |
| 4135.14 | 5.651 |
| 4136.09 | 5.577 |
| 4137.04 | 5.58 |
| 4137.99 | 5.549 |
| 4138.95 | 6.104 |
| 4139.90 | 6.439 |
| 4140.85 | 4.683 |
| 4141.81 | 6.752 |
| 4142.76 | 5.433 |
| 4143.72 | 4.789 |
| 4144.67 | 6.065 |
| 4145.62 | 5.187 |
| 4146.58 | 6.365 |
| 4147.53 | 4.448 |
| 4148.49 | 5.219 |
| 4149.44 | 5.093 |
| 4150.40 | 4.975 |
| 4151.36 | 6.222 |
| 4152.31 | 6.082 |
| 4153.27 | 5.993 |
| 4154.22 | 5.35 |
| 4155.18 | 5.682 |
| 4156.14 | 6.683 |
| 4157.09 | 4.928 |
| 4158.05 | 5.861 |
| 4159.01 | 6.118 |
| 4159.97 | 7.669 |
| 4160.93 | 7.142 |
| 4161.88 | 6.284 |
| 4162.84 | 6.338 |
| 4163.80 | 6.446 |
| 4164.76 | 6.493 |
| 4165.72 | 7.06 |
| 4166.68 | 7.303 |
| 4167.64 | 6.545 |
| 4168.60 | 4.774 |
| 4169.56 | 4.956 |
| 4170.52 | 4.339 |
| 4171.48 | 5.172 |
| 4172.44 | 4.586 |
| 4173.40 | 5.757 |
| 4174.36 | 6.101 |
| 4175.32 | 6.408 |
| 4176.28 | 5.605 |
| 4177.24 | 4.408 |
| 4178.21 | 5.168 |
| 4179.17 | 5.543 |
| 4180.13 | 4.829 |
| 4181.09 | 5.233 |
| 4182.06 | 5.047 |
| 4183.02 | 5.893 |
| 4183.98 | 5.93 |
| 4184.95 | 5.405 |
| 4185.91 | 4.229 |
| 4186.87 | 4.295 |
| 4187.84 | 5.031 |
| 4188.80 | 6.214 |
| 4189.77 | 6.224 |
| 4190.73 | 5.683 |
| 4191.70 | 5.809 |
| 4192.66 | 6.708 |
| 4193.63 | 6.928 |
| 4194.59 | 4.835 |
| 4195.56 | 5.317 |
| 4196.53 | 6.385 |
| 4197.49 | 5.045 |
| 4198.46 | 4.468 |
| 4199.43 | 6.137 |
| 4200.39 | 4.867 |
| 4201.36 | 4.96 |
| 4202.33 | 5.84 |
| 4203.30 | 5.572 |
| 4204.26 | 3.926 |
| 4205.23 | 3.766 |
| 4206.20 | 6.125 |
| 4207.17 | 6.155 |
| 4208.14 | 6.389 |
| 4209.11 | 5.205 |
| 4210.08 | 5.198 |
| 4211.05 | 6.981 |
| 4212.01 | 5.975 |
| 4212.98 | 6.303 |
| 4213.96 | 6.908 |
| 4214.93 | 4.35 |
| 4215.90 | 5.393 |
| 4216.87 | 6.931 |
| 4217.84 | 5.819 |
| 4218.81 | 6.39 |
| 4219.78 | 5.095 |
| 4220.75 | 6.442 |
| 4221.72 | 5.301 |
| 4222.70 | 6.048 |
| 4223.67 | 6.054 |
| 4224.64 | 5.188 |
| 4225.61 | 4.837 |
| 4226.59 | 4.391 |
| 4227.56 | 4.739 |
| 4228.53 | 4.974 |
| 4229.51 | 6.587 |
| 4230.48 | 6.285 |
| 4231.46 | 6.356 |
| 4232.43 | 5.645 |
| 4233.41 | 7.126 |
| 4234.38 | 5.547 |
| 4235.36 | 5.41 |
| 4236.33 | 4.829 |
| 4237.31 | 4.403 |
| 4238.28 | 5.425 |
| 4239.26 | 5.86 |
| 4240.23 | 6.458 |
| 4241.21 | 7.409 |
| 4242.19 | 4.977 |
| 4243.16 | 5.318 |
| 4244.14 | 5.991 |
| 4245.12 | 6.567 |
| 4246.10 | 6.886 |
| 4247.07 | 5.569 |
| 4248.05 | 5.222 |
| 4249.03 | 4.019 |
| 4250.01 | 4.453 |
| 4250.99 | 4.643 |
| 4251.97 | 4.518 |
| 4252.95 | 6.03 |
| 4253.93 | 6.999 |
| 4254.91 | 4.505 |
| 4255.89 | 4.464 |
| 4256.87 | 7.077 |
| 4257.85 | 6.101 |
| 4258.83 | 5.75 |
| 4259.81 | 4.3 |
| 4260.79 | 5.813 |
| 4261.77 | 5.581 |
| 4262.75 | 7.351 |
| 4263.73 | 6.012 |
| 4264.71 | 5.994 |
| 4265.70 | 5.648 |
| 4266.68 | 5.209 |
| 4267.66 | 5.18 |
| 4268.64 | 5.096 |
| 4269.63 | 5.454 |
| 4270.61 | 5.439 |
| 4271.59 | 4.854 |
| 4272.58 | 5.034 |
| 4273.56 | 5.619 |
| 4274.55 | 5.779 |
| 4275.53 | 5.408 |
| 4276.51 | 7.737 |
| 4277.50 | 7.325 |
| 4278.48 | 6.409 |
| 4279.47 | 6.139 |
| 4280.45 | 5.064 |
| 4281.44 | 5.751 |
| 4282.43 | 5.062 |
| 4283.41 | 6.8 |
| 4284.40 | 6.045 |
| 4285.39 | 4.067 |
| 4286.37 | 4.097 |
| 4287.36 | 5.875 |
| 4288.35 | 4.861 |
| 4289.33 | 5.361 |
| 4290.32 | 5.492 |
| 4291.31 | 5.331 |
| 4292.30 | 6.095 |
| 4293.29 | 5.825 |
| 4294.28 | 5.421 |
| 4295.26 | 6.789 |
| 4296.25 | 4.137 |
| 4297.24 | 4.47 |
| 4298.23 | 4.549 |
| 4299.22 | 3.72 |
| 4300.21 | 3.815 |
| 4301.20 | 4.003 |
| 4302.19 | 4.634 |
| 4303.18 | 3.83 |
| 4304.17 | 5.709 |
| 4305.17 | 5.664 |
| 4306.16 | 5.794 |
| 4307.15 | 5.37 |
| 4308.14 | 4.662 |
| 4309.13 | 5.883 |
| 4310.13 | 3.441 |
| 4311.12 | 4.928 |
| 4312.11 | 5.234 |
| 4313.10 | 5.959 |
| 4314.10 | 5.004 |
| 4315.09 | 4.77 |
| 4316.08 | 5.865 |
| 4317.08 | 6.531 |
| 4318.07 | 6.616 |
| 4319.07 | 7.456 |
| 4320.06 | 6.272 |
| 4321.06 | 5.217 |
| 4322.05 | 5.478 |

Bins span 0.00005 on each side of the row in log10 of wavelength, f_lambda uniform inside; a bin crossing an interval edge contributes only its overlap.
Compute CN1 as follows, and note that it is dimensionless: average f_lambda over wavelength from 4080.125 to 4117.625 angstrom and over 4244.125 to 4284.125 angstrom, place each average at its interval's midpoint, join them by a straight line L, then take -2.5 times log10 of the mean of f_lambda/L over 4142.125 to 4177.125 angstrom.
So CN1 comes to -0.12 mag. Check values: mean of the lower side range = 4.89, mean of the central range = 5.81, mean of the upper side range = 5.68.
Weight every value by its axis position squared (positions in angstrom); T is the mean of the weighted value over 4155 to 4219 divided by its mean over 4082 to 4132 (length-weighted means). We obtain 1.1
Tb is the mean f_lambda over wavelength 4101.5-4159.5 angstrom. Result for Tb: 5.4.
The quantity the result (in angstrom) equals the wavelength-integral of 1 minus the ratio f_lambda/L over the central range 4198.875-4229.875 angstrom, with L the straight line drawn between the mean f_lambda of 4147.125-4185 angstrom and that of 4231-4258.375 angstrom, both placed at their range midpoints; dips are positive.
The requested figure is 0.5 angstrom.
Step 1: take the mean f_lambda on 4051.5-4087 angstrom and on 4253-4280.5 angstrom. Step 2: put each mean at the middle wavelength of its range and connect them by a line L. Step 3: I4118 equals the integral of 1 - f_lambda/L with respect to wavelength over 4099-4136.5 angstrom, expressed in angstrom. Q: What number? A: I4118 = 2.6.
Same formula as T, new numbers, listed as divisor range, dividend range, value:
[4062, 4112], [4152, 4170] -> 1.26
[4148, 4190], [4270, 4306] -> 0.99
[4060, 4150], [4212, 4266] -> 1.13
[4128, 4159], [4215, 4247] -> 1.06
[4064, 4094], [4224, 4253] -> 1.08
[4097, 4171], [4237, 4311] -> 1.06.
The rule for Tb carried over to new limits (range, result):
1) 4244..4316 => 5.39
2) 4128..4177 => 5.8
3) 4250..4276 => 5.51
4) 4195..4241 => 5.61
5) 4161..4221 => 5.65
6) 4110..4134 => 5.62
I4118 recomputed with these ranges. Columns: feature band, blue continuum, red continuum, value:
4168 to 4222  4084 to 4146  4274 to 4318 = -2.1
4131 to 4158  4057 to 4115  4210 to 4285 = -1.1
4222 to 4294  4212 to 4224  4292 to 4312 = -2.3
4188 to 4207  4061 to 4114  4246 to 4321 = -0.8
